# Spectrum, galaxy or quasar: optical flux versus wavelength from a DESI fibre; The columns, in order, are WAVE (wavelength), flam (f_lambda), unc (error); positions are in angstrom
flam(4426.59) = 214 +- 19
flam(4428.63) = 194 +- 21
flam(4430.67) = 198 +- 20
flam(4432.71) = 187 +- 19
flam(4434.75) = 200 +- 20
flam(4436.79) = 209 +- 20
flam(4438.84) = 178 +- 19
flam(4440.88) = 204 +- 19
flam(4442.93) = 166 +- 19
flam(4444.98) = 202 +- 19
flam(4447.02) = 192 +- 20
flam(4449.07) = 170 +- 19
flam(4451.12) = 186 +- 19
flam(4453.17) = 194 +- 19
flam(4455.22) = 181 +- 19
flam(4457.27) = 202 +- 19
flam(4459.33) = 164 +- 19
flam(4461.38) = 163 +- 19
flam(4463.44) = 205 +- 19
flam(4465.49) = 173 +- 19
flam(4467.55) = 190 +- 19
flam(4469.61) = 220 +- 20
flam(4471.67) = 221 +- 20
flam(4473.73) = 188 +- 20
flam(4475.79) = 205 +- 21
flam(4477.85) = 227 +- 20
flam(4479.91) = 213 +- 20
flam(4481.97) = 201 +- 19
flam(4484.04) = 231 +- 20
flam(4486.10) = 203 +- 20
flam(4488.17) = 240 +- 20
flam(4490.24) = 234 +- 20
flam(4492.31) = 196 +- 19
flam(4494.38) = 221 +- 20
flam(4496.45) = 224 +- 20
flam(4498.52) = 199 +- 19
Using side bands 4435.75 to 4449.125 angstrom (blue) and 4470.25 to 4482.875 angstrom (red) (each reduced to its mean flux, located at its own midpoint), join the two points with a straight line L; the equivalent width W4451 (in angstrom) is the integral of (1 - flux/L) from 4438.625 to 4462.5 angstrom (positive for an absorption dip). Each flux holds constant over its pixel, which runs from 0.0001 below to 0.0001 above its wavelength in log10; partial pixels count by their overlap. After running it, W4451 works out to 1.3 angstrom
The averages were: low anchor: 190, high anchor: 210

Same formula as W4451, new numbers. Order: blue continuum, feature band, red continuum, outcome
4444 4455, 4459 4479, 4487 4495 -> 0.8 angstrom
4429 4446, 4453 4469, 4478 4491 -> 1.7 angstrom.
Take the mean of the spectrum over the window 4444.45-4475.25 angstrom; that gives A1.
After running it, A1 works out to 190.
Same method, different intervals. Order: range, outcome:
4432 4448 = 192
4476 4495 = 218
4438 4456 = 186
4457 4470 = 186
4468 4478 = 210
